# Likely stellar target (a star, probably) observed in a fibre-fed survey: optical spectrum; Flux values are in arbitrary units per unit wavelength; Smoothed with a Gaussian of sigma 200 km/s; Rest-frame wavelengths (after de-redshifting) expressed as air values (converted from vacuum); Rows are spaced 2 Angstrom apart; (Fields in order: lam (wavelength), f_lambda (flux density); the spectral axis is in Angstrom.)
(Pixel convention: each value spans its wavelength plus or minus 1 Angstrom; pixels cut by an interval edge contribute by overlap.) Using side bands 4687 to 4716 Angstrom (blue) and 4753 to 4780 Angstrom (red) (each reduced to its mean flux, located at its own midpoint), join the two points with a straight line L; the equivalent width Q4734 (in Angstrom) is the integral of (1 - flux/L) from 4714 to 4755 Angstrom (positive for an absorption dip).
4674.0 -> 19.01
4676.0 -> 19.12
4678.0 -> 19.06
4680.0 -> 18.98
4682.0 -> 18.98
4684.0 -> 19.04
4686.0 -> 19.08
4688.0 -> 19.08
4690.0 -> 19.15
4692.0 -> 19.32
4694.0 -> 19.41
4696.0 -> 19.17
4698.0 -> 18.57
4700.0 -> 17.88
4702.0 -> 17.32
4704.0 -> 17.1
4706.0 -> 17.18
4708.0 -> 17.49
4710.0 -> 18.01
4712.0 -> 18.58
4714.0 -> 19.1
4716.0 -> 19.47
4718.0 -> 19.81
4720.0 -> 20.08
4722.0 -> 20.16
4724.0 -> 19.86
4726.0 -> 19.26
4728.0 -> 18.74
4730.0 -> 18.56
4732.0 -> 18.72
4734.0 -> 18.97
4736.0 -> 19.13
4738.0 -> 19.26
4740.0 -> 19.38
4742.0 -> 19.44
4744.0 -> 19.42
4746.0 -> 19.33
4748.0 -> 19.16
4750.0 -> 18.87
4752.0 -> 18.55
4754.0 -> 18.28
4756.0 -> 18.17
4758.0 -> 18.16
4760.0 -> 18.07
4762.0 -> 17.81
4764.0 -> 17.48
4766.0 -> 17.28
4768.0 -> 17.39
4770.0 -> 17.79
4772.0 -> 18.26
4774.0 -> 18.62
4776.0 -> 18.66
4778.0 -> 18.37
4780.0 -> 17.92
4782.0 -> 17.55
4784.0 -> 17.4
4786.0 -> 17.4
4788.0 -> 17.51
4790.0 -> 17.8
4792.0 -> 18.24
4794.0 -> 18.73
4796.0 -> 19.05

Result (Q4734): -2.25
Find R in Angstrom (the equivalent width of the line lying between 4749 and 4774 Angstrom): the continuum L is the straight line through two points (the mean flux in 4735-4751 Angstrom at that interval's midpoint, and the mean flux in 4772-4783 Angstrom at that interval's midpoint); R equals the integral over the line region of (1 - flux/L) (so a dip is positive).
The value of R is 0.9 Angstrom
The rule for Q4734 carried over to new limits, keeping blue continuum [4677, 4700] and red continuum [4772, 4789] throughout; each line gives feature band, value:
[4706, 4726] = -0.4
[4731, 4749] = -0.8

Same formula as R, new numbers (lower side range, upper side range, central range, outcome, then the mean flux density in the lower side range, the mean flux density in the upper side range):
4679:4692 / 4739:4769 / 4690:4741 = -0.1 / 19.1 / 18.5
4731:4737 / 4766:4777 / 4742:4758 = -0.2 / 18.9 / 18.1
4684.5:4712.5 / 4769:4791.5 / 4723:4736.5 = -0.6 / 18.4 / 17.9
